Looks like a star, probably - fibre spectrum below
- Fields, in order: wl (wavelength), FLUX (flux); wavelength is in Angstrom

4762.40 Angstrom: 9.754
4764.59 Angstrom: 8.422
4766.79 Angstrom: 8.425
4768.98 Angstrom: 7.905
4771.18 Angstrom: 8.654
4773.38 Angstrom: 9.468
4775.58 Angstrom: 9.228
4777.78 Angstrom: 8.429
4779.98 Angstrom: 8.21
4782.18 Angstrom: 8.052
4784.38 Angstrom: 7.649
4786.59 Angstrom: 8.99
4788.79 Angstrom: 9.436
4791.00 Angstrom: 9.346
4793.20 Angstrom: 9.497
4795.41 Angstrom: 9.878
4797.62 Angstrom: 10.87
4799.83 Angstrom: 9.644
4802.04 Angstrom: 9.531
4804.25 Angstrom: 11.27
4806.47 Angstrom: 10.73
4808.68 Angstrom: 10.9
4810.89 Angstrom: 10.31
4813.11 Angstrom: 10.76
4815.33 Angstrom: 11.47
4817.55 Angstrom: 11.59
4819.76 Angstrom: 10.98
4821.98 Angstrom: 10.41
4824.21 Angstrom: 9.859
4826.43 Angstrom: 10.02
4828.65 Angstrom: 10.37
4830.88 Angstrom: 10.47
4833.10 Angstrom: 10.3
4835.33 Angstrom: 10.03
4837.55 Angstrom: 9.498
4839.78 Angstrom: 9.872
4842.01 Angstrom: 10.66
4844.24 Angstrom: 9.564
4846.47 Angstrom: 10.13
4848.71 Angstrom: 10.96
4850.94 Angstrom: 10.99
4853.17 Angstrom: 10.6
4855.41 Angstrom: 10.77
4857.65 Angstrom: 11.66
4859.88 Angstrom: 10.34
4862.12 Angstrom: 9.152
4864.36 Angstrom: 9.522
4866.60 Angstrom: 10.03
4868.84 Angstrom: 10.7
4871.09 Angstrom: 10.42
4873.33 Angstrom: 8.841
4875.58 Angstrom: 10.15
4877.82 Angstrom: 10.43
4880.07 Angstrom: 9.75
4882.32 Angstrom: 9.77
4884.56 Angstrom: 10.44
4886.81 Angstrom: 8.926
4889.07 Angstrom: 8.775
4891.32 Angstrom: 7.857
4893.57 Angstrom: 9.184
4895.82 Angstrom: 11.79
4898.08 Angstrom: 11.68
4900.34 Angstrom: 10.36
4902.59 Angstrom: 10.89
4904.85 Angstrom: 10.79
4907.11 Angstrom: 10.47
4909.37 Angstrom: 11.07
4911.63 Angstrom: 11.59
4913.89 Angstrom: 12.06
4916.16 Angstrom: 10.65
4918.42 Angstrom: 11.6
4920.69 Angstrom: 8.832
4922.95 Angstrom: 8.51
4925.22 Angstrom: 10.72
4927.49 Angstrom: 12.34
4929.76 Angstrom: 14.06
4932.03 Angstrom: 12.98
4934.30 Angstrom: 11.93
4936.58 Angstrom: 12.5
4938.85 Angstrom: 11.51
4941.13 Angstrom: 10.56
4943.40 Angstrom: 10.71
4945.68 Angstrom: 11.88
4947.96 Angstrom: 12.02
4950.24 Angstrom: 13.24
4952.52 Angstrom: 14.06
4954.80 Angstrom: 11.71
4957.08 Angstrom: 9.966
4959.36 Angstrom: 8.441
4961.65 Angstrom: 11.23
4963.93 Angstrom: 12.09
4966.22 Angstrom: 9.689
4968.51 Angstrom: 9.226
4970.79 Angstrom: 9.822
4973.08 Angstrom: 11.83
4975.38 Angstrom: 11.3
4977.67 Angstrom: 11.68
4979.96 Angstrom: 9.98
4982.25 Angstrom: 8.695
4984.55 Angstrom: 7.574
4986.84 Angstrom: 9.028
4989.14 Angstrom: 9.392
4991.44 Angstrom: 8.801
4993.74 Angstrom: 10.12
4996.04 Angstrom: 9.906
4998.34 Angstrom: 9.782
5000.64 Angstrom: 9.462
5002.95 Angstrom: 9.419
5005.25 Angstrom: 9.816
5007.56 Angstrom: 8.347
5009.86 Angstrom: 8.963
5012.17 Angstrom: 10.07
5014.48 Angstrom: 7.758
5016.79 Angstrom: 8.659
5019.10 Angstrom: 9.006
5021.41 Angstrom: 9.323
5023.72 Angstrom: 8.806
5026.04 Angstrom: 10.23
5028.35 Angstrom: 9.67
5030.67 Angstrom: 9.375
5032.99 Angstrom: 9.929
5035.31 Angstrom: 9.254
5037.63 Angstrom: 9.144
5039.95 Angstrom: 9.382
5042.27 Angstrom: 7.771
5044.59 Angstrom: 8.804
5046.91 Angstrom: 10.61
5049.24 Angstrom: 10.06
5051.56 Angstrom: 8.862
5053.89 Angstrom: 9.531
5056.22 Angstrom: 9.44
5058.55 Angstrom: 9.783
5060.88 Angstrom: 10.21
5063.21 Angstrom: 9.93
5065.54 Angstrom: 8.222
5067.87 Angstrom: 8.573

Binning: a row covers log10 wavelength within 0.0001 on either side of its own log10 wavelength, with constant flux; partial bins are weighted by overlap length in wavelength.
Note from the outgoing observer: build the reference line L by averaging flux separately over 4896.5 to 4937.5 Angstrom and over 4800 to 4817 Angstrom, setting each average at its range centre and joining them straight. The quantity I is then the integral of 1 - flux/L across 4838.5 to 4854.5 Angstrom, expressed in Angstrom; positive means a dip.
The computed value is 0.73 Angstrom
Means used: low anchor 10.7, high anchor 11.3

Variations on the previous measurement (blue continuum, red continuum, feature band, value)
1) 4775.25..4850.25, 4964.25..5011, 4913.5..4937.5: -4.1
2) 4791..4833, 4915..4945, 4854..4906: 4.0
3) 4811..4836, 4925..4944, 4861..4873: 1.3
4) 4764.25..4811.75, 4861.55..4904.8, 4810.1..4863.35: -4.4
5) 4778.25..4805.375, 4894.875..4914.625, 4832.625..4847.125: 0.2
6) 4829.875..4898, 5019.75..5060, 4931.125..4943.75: -2.5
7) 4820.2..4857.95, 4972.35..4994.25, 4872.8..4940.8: -4.2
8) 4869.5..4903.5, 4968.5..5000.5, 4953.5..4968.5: -0.9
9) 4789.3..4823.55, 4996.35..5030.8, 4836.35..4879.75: -0.3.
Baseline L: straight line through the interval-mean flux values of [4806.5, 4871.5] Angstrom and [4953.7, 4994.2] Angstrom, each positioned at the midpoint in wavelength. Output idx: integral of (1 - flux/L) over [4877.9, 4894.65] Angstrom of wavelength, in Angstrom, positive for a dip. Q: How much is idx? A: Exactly 1.6 Angstrom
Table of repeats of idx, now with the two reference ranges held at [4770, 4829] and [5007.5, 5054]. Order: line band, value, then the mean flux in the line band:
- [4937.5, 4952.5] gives -3.8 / 11.8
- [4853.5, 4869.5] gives -1.1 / 10.3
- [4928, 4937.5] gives -3.4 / 12.8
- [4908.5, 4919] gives -2.0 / 11.4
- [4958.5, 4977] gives -2.2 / 10.5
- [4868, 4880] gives -0.5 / 10.1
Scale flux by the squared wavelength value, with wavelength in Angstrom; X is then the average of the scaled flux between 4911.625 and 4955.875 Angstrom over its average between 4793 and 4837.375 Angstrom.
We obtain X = 1.2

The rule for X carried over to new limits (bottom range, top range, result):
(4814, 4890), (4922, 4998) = 1.11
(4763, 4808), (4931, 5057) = 1.19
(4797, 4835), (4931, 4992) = 1.09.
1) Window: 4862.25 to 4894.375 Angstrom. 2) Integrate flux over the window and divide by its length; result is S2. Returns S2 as 9.62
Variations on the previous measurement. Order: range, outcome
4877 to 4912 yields 10.2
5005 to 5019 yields 8.88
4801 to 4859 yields 10.5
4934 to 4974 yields 11.2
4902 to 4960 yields 11.4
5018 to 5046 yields 9.24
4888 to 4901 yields 9.93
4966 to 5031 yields 9.51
